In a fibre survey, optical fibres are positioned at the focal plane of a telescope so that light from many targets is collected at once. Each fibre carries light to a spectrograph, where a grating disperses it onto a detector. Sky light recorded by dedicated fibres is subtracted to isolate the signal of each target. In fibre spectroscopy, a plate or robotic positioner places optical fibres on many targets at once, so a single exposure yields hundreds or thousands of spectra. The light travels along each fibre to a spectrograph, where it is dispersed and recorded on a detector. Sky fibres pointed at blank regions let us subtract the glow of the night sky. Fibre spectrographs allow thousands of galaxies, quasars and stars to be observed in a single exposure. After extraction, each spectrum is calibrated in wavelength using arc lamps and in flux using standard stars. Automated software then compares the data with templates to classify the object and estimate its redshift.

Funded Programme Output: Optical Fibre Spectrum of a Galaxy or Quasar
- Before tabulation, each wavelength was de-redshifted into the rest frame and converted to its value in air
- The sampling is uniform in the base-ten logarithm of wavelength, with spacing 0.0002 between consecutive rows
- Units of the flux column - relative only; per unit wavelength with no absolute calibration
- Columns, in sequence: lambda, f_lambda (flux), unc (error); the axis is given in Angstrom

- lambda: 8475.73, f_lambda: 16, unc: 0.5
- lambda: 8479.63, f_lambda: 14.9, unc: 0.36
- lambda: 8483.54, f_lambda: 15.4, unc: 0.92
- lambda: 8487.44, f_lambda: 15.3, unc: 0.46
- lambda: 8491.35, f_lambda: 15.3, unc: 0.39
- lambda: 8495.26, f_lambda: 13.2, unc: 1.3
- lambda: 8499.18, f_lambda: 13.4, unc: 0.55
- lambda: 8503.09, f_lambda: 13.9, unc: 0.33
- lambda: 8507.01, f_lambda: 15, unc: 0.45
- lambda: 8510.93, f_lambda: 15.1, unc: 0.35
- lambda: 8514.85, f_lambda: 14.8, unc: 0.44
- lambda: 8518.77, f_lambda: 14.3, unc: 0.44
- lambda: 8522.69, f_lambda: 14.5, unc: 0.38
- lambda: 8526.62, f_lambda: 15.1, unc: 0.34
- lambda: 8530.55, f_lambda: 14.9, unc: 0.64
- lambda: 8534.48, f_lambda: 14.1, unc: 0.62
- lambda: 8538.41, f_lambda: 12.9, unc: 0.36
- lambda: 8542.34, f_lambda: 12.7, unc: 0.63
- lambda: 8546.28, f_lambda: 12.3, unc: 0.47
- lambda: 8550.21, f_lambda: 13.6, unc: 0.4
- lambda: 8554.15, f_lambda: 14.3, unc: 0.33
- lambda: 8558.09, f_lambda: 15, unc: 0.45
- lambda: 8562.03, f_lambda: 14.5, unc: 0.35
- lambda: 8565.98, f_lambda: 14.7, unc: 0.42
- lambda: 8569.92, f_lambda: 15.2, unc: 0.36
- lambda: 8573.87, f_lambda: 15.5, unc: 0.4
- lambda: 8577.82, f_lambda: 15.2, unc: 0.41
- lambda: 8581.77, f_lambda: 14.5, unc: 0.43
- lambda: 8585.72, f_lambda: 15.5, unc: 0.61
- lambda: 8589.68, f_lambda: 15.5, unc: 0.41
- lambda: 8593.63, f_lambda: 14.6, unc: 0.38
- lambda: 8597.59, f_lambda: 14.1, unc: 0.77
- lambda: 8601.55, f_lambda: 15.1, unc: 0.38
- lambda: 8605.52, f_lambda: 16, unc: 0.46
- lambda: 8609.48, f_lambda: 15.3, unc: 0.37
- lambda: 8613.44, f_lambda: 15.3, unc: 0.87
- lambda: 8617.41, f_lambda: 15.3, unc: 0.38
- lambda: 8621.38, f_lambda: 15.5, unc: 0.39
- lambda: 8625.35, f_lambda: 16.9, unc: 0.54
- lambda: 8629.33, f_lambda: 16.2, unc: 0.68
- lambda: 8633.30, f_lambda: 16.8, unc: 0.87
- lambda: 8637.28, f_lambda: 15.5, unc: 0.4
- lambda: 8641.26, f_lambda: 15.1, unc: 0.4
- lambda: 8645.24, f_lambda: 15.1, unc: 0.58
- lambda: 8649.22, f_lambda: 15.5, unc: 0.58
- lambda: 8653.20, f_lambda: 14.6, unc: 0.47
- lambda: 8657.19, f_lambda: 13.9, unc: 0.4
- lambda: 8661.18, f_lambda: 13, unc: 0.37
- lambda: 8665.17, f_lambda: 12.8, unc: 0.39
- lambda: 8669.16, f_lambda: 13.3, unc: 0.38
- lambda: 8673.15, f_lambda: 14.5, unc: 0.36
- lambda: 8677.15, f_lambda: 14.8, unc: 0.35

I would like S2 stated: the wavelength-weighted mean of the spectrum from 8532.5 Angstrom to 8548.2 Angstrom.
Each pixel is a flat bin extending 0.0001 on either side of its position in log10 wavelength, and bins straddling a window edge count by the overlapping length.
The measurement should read 13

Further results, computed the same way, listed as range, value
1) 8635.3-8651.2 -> 15.3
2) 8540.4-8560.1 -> 13.6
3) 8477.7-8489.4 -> 15.2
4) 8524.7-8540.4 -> 14.2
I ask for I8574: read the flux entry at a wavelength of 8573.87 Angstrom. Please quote 15.5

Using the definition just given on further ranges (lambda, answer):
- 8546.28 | 12.3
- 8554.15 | 14.3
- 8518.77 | 14.3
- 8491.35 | 15.3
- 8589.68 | 15.5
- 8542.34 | 12.7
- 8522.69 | 14.5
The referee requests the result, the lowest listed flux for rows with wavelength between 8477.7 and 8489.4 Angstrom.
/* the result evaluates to 14.9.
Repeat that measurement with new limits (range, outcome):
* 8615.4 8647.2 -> 15.1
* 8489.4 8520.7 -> 13.2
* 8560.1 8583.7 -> 14.5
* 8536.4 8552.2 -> 12.3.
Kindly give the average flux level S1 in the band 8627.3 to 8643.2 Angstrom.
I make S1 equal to 15.9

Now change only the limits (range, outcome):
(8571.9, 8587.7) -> 15.2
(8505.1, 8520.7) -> 14.8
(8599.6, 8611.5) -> 15.5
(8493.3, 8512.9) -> 14.1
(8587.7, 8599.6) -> 14.7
